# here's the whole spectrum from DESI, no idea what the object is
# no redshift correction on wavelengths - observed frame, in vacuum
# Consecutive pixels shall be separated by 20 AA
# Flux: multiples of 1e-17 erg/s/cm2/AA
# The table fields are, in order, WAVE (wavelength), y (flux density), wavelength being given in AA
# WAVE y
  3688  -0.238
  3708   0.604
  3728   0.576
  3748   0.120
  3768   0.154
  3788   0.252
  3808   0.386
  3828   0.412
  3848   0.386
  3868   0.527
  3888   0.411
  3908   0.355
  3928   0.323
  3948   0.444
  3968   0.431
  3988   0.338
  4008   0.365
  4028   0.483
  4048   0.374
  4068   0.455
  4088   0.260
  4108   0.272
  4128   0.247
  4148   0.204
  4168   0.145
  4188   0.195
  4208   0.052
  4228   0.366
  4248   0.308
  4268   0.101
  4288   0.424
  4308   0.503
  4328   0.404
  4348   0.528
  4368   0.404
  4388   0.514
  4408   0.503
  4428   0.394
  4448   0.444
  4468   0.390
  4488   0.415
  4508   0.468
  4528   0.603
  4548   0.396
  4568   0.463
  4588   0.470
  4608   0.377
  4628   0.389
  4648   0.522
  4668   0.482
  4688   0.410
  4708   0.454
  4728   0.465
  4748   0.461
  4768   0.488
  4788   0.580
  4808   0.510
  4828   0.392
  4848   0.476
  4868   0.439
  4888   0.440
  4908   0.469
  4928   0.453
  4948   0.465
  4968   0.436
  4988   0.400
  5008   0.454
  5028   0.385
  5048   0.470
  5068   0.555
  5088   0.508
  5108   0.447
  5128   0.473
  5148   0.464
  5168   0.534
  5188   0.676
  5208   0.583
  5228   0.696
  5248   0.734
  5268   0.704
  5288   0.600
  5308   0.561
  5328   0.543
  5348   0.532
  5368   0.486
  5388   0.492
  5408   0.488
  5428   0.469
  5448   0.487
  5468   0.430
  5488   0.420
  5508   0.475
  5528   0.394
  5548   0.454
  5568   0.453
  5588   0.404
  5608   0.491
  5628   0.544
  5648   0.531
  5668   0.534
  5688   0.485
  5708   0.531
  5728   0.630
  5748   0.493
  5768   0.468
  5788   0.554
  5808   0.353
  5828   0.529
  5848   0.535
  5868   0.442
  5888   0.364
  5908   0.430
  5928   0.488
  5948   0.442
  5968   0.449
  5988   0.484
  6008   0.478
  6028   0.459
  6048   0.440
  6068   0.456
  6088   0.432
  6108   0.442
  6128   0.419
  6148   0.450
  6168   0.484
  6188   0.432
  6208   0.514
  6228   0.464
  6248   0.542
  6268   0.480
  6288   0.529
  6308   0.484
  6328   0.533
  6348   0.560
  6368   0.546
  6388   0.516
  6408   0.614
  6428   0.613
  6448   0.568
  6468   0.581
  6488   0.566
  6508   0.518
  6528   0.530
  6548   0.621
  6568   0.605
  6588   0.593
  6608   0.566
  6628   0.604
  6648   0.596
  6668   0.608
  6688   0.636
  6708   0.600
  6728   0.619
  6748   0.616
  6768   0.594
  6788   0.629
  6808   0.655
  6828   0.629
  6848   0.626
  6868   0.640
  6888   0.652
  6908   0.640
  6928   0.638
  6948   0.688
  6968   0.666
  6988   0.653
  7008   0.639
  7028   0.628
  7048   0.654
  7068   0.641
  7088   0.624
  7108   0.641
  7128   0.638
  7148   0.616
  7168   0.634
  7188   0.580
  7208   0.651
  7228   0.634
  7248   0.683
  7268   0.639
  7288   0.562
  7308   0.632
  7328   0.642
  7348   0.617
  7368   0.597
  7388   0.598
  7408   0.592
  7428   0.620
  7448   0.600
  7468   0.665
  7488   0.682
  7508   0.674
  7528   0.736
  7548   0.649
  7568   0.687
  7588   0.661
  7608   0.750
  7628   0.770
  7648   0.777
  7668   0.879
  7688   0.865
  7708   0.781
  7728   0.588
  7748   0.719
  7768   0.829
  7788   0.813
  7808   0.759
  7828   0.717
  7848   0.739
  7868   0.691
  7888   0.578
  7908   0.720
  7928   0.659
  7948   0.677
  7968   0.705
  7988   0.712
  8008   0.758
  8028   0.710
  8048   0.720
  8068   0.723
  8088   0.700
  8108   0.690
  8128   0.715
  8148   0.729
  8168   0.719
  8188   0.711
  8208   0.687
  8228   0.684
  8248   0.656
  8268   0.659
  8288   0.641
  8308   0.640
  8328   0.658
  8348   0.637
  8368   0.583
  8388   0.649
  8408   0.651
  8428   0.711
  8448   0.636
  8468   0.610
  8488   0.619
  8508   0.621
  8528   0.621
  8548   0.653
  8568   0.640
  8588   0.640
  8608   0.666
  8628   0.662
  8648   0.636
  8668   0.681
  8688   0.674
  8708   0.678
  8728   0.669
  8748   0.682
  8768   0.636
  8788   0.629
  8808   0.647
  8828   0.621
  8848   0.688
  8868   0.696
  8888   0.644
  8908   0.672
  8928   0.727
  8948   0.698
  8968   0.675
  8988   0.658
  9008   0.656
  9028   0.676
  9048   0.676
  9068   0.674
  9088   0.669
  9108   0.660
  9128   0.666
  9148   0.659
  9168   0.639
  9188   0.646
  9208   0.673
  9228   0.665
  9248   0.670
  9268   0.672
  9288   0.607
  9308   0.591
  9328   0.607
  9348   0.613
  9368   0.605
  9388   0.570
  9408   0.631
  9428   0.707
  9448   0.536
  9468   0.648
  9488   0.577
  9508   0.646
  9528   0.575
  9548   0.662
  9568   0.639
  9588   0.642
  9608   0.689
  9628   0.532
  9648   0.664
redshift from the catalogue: 0.638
